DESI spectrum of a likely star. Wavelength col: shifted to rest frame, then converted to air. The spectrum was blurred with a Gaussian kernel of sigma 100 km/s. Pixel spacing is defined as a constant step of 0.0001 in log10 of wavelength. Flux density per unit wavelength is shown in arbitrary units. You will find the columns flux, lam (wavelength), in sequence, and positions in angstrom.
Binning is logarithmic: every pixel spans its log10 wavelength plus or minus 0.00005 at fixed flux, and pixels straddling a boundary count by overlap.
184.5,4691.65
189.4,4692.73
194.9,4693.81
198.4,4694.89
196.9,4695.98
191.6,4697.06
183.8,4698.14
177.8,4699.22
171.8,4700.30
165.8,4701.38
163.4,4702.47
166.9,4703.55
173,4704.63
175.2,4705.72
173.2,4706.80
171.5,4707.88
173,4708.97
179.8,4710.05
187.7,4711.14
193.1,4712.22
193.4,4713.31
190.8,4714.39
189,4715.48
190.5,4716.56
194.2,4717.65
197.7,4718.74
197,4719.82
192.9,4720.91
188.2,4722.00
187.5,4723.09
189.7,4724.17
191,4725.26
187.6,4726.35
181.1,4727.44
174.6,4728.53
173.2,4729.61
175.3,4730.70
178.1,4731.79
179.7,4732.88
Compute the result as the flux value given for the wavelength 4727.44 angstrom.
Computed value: 181.1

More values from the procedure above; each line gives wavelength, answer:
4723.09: 187.5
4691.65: 184.5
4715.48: 189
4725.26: 191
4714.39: 190.8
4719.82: 197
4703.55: 166.9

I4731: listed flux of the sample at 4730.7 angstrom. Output 175.3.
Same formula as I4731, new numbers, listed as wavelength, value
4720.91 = 192.9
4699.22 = 177.8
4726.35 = 187.6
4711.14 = 187.7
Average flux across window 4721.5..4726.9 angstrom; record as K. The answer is 189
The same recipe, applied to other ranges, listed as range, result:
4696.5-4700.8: 182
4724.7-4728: 186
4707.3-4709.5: 172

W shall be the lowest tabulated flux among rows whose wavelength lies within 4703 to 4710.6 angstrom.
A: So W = 166.9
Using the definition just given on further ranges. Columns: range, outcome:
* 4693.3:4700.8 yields 171.8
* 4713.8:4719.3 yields 189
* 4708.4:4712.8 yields 173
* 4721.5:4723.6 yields 187.5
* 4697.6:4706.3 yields 163.4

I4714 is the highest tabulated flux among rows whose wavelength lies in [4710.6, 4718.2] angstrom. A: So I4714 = 194.2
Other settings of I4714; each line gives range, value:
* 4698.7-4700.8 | 177.8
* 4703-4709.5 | 175.2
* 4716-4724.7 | 197.7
